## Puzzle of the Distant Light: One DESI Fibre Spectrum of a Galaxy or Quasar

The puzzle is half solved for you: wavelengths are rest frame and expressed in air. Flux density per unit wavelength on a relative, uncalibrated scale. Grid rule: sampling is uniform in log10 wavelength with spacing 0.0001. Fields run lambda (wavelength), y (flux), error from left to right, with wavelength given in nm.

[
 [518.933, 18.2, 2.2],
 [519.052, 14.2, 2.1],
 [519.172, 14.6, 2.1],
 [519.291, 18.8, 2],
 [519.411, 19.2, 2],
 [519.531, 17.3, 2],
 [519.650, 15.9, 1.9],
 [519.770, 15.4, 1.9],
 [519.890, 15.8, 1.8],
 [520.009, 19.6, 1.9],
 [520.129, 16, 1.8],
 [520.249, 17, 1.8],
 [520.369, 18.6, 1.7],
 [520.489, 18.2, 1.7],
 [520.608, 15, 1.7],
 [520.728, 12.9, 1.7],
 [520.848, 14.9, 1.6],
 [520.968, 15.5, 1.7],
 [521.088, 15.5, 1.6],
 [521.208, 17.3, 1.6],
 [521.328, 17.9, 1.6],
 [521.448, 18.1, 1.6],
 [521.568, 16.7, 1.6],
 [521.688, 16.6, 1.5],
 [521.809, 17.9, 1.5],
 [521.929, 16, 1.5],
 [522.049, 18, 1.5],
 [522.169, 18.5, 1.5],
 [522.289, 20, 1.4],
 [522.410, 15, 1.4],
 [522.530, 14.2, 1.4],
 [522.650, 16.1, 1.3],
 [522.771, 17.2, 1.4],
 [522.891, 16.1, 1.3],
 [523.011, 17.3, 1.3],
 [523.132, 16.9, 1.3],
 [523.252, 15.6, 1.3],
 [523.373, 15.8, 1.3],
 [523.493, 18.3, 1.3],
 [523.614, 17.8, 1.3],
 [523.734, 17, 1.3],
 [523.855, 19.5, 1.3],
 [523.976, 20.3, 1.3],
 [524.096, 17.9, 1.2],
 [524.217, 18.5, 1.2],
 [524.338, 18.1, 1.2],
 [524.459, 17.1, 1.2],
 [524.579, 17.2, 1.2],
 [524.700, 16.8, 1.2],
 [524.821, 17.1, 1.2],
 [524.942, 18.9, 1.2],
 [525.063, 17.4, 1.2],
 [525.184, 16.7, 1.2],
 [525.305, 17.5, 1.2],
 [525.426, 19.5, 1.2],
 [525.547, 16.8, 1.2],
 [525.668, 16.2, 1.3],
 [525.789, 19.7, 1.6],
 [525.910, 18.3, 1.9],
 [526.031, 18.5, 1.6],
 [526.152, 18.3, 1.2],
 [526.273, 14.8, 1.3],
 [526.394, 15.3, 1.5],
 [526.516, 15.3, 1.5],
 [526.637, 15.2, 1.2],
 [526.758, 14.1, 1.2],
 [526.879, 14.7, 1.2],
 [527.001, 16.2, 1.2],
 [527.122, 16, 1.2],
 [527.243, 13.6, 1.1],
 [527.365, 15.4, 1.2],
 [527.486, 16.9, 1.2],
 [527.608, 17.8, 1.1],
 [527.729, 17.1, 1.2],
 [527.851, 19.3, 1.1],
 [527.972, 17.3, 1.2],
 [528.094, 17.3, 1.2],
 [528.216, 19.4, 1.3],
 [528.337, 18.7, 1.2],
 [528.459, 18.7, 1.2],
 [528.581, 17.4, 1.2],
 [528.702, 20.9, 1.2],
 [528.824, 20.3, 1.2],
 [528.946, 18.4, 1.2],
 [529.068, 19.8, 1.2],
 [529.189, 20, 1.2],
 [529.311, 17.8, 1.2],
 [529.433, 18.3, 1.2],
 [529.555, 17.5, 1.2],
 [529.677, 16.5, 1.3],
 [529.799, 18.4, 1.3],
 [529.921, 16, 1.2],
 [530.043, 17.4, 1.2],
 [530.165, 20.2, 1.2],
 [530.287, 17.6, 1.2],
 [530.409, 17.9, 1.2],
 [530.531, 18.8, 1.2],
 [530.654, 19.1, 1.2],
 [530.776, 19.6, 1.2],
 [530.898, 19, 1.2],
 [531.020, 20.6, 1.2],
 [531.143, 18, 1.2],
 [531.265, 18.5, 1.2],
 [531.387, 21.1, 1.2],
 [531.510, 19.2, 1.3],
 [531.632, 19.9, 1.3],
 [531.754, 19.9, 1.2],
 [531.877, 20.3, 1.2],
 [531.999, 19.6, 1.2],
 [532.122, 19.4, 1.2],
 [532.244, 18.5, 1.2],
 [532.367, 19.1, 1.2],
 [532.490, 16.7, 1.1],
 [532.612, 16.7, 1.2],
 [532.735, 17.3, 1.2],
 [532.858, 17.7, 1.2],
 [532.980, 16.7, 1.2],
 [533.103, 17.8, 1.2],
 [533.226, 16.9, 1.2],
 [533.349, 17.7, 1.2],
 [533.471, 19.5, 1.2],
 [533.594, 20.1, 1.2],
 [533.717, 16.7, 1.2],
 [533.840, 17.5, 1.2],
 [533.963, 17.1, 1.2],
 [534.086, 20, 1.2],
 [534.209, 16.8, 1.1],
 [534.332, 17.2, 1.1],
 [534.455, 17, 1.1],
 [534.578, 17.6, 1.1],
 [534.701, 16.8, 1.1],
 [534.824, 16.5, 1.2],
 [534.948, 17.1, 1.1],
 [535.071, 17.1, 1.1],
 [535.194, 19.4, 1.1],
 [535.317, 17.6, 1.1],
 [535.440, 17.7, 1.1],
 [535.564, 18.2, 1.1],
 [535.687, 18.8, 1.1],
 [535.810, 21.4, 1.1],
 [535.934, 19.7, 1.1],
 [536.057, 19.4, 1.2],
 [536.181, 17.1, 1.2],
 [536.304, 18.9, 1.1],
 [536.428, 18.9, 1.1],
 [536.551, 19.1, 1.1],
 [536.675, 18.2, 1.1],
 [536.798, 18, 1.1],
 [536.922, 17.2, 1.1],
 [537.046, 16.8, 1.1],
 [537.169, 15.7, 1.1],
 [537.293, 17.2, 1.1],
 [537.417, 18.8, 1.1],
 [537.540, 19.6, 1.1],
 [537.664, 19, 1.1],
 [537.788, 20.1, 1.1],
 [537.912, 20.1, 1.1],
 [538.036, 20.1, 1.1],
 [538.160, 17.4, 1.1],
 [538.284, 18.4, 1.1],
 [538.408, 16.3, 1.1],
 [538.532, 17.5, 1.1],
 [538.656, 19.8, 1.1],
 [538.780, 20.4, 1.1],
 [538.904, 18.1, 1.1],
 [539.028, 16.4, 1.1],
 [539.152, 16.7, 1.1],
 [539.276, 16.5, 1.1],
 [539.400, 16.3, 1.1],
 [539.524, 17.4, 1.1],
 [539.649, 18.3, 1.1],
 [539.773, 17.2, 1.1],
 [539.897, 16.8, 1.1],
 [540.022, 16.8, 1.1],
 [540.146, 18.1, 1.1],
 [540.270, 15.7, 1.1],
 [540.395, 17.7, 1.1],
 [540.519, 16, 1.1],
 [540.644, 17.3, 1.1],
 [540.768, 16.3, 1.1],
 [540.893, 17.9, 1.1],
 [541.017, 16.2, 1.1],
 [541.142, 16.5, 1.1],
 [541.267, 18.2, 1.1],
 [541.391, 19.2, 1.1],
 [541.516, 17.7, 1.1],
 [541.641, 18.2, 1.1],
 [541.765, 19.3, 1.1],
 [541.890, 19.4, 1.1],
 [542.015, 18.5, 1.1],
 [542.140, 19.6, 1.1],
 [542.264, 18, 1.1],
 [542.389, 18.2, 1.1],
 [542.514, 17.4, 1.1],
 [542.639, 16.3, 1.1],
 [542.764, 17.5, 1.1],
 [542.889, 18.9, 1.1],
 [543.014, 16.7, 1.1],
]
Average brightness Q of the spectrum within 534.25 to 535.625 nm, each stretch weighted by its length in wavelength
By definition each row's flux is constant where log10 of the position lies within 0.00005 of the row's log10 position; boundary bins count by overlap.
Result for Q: 17.5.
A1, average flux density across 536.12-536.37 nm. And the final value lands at 18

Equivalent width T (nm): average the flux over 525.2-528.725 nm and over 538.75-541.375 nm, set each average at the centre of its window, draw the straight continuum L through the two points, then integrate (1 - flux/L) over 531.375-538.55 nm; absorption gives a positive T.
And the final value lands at -0.47 nm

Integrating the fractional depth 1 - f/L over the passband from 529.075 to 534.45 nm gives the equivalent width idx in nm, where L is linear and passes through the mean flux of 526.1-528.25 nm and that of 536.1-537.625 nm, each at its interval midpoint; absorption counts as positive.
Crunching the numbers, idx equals -0.41 nm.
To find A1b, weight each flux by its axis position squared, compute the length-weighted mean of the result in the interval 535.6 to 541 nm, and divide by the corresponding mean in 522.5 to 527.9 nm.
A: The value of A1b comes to 1.1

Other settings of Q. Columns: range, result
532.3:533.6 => 17.7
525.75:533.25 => 18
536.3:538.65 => 18.3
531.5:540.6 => 18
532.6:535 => 17.5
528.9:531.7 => 18.7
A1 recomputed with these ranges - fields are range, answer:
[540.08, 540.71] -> 17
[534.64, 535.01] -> 16.8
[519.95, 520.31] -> 17.5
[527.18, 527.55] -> 15.3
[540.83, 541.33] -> 17.2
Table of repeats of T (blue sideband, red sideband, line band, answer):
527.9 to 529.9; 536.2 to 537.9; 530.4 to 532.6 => -0.09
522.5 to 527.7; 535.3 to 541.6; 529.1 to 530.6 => -0.07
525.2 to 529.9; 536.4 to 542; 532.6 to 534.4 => -0.01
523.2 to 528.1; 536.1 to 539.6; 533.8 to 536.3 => -0.02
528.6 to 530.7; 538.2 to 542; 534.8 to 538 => -0.09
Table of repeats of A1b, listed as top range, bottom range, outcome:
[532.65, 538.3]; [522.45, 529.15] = 1.08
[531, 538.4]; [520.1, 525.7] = 1.12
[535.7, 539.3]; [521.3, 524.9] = 1.12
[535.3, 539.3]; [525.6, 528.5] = 1.13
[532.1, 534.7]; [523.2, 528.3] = 1.07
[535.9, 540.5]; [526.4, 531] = 1.05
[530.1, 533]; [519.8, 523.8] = 1.17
